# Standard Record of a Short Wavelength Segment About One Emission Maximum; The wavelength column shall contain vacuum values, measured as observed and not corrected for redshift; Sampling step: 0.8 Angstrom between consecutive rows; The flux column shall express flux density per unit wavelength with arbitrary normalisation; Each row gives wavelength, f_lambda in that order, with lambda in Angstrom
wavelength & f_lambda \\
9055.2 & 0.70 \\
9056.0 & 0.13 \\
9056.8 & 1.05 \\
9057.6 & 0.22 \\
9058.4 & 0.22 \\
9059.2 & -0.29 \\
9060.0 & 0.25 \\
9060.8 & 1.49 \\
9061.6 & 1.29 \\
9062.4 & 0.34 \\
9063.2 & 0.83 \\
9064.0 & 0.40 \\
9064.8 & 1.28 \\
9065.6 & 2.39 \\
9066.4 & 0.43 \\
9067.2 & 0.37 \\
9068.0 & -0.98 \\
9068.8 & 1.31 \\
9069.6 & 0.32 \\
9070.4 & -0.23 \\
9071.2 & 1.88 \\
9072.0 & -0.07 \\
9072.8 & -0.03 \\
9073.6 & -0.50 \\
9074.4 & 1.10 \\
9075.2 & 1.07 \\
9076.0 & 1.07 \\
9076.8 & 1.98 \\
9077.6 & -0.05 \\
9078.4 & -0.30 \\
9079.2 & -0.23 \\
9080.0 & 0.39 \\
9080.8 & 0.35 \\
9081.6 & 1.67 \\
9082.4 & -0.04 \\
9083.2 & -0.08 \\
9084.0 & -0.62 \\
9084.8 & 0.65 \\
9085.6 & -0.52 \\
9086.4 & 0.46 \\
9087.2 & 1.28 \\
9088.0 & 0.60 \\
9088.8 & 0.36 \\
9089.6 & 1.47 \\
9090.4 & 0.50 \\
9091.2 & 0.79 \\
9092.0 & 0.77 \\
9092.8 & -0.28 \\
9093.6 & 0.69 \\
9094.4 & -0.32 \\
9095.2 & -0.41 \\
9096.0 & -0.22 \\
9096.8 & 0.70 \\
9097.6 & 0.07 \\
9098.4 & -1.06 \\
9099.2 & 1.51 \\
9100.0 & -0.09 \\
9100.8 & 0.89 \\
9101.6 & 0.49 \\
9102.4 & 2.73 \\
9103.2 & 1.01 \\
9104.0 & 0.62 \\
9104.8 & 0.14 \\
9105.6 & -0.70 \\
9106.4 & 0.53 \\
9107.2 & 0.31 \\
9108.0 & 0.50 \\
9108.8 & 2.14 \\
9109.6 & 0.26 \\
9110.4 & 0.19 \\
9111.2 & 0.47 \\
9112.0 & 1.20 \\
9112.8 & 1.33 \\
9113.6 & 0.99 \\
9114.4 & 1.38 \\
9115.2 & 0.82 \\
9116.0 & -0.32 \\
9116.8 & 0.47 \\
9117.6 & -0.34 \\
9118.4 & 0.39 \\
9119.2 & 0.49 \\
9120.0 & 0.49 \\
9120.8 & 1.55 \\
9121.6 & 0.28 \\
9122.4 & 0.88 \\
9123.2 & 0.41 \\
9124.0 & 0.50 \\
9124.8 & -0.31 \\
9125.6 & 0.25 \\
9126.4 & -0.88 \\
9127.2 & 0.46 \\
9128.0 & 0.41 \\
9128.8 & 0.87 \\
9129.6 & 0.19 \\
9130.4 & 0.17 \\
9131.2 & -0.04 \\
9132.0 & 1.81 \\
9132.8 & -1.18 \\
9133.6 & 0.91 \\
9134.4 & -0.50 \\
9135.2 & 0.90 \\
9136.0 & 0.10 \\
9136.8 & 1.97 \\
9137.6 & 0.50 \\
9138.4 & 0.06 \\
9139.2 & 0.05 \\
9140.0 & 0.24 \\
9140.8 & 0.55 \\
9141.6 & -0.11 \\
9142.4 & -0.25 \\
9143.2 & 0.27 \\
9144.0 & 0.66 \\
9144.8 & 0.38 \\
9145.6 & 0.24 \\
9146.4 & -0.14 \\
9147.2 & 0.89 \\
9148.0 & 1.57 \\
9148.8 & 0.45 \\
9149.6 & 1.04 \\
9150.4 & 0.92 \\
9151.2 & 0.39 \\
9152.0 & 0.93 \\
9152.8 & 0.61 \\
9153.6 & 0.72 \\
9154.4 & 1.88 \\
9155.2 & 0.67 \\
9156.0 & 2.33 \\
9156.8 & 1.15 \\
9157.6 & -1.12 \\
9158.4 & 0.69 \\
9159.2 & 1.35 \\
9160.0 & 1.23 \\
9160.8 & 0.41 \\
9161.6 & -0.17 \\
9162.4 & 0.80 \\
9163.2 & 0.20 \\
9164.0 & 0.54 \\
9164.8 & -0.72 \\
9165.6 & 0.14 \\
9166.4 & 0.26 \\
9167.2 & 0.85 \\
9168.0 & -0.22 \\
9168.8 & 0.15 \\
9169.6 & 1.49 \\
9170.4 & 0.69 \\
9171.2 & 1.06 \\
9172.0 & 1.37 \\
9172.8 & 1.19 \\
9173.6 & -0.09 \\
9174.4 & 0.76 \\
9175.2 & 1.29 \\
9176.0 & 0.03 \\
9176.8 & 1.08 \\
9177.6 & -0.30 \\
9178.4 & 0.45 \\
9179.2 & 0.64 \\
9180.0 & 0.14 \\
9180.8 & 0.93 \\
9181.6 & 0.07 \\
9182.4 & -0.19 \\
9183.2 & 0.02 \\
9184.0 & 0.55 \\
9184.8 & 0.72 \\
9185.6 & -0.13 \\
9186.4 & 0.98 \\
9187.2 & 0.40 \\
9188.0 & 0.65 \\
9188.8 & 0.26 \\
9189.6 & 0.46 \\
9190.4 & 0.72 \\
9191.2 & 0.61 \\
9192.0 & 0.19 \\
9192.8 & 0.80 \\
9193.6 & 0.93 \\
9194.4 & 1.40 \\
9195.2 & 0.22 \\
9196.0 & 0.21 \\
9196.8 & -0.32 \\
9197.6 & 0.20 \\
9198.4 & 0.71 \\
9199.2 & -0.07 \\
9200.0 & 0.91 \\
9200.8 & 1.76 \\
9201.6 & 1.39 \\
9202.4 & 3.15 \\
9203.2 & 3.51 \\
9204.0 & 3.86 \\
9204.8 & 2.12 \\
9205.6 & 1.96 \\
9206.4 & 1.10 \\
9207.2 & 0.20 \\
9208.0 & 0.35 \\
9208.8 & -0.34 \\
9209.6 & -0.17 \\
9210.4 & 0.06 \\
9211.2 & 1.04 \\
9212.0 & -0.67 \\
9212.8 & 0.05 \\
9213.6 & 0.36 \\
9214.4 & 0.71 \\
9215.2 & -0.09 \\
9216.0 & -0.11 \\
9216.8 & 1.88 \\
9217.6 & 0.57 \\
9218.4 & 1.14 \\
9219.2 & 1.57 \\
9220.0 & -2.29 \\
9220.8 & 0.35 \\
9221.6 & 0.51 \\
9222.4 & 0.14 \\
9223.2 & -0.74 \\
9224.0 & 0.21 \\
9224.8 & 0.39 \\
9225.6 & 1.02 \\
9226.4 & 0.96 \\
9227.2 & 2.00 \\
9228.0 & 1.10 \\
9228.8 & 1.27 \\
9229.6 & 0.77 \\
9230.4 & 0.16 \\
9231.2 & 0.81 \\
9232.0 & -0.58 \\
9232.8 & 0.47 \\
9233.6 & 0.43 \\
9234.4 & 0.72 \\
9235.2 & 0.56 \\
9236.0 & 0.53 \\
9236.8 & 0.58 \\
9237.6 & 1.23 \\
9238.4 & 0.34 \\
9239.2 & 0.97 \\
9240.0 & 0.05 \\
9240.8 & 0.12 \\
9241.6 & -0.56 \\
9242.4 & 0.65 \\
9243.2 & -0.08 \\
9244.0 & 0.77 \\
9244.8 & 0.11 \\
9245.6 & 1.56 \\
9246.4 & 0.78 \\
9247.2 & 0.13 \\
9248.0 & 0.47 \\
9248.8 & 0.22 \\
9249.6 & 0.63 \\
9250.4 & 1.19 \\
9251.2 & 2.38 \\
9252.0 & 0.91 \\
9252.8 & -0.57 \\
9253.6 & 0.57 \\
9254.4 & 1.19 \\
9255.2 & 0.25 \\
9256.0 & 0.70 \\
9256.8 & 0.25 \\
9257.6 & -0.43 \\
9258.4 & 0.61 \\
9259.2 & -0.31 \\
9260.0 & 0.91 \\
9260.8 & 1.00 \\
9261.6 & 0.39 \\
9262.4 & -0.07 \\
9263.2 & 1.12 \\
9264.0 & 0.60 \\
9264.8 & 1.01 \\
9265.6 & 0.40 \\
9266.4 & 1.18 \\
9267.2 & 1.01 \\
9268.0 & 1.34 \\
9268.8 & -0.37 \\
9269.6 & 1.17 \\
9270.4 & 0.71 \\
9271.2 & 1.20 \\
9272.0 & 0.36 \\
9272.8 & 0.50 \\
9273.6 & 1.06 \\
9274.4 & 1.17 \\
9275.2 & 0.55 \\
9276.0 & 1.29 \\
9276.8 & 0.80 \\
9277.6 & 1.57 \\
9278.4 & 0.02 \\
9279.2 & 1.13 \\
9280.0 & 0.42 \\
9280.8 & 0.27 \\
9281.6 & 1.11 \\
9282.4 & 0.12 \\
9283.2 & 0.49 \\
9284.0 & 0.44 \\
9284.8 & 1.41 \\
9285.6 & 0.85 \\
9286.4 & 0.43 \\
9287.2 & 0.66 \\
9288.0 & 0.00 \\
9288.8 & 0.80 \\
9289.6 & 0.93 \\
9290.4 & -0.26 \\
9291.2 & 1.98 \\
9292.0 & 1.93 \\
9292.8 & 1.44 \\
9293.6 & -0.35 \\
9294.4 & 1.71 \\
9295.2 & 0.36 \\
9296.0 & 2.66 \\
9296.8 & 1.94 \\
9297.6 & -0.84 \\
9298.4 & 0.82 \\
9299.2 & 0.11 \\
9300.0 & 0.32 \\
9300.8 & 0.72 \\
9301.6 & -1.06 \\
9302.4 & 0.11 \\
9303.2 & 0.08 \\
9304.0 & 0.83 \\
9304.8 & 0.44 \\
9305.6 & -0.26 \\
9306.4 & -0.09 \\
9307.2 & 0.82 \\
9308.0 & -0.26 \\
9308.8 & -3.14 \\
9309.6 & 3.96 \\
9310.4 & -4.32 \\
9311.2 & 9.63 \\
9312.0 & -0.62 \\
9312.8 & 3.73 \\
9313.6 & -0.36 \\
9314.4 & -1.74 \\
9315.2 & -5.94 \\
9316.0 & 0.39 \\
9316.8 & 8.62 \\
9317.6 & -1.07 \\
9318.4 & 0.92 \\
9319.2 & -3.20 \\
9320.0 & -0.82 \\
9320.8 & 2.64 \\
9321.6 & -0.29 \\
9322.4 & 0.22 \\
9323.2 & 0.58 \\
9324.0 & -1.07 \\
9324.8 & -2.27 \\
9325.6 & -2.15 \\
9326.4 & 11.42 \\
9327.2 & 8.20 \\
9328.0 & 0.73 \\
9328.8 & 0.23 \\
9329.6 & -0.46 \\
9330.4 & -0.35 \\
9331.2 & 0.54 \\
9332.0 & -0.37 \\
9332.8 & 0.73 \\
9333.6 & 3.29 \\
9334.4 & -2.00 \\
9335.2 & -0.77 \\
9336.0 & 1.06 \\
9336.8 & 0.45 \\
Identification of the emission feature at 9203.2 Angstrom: Hgamma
